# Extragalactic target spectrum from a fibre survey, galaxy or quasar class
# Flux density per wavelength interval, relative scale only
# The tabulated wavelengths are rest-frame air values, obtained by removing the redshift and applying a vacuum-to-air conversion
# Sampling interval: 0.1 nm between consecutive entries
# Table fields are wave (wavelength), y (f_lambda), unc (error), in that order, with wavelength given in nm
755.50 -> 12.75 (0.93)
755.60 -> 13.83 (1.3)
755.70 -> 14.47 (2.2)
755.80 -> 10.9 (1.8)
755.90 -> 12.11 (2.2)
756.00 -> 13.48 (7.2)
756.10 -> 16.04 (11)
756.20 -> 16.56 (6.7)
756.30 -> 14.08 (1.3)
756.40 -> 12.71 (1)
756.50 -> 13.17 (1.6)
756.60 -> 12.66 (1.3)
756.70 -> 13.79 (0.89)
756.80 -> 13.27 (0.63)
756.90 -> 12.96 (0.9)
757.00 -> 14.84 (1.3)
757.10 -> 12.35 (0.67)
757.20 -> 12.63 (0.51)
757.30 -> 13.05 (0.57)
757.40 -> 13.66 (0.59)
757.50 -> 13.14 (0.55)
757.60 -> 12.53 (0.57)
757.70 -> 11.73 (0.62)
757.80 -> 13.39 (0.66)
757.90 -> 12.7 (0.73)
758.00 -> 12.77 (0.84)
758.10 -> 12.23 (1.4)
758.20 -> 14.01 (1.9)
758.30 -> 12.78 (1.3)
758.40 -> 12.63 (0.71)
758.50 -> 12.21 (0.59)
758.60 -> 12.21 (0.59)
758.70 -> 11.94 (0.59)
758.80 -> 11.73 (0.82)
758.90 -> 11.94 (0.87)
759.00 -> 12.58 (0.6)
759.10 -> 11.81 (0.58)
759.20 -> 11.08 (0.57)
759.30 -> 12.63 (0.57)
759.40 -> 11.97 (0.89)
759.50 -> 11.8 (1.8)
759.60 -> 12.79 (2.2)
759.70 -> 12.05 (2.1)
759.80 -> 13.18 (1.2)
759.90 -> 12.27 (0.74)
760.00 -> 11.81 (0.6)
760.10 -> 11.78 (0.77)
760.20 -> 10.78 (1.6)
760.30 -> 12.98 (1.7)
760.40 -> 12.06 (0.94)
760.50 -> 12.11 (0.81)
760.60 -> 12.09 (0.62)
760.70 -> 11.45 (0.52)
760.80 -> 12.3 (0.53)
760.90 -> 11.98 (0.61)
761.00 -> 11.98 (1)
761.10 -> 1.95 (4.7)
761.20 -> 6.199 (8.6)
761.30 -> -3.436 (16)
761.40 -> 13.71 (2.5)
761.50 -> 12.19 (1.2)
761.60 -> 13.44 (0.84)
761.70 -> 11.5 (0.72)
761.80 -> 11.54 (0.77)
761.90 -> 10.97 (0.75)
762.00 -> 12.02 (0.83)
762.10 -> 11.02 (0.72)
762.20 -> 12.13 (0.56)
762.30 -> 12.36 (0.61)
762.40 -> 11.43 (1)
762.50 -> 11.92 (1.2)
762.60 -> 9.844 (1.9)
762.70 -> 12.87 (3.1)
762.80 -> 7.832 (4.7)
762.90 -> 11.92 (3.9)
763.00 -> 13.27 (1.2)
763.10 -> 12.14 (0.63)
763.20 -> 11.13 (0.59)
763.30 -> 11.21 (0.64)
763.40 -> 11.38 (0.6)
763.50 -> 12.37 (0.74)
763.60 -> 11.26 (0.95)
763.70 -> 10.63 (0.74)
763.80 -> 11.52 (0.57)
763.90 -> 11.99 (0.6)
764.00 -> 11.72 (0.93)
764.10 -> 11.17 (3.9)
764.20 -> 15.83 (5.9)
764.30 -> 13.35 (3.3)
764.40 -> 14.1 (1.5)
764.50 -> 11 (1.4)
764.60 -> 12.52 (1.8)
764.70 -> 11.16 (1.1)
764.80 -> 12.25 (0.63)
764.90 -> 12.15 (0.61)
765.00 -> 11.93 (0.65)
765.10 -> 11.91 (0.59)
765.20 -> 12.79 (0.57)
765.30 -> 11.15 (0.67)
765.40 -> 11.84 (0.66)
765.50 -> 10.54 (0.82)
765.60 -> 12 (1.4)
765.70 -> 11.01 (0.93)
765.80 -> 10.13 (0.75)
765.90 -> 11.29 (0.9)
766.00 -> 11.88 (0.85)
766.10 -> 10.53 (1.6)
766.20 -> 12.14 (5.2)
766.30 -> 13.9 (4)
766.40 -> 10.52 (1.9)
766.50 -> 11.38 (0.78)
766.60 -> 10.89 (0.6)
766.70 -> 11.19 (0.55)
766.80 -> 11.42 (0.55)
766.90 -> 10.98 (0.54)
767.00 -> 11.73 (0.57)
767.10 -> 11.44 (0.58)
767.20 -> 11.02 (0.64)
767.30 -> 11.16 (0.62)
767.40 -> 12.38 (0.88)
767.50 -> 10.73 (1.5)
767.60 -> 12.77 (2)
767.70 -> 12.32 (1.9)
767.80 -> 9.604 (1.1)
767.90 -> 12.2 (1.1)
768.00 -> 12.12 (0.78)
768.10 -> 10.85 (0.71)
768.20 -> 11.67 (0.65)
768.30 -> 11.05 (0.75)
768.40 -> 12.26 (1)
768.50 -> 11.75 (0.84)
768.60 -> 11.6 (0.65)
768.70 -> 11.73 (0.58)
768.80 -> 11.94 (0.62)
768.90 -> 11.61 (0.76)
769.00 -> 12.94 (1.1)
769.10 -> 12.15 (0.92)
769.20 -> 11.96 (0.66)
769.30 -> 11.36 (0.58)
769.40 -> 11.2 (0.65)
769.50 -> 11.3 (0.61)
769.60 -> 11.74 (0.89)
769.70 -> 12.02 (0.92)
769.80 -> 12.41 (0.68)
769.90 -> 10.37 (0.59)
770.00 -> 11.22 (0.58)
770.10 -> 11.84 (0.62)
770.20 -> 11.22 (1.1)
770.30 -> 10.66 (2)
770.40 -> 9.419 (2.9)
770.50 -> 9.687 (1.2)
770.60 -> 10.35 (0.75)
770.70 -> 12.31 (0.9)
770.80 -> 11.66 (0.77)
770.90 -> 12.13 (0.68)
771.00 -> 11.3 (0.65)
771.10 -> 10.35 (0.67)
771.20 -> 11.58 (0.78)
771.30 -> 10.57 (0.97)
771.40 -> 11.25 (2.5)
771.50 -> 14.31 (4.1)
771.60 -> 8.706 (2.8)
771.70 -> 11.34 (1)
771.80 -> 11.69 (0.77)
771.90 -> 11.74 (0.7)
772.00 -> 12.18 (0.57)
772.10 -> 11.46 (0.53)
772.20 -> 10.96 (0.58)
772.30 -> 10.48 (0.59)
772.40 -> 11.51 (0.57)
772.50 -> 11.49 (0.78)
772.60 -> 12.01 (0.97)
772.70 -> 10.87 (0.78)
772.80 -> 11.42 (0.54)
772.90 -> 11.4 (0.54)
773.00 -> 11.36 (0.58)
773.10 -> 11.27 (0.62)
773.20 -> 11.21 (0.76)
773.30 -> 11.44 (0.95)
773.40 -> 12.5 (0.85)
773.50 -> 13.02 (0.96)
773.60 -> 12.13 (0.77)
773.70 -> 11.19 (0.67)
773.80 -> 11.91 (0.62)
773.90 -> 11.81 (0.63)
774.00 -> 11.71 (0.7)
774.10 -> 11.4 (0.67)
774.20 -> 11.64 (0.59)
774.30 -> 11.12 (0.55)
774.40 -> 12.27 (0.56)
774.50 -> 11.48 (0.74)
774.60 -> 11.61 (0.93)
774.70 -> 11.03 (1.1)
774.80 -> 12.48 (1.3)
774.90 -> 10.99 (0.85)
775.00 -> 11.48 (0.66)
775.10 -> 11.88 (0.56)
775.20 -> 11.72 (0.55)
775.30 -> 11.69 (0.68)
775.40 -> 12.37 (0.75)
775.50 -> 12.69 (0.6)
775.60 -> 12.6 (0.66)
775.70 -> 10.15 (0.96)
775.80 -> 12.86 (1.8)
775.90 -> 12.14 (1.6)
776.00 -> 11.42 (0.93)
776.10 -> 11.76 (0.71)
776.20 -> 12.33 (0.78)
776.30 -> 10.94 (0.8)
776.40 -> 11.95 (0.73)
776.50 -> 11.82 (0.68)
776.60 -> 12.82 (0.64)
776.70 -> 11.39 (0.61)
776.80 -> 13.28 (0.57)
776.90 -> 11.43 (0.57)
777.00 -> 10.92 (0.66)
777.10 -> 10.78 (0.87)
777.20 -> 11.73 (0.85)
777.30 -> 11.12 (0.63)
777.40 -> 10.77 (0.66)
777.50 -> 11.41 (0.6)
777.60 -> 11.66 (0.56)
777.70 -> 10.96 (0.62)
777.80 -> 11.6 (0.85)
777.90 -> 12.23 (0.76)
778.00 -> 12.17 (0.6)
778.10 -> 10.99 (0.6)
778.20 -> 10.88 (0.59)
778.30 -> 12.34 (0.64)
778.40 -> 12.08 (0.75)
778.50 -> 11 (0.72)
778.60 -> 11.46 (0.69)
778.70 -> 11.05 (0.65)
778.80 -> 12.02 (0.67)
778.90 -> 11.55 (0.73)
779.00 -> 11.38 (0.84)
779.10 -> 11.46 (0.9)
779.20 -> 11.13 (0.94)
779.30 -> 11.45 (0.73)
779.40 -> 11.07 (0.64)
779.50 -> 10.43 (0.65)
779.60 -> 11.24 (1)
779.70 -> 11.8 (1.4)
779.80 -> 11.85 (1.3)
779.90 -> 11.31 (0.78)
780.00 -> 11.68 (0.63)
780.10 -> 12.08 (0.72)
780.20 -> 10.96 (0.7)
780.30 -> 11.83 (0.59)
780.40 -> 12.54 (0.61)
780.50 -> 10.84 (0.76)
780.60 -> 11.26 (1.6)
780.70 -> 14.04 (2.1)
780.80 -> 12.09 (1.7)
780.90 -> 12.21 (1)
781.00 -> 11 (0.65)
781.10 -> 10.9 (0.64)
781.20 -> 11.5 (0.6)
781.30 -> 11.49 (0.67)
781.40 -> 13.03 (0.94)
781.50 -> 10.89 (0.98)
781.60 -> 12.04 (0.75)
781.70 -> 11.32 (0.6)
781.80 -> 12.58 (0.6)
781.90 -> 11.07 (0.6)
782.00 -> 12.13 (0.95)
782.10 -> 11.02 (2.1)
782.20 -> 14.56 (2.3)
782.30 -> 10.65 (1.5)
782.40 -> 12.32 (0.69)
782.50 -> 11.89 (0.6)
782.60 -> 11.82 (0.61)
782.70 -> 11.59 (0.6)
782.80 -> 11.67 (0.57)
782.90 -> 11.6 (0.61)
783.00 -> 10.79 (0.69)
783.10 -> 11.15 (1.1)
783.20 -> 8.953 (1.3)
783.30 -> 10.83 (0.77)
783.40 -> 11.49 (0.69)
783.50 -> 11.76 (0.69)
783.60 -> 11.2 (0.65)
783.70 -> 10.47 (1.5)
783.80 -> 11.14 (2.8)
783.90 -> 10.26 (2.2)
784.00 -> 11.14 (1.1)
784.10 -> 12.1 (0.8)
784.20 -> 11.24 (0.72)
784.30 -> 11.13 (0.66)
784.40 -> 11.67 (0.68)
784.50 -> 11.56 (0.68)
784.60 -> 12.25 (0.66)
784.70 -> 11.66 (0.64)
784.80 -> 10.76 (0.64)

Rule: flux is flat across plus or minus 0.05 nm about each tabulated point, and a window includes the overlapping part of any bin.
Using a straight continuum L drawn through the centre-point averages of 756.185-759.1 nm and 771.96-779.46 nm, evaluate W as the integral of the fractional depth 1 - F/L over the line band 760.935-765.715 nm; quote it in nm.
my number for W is 0.48 nm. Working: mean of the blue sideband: 12.9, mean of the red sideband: 11.6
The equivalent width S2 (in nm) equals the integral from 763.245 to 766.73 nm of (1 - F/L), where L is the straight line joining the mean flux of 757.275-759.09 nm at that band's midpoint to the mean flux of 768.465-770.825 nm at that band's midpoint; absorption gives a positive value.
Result 0.03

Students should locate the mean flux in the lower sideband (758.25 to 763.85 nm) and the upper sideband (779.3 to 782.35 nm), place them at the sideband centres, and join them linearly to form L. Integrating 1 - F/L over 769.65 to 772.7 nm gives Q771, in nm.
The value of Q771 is 0.07 nm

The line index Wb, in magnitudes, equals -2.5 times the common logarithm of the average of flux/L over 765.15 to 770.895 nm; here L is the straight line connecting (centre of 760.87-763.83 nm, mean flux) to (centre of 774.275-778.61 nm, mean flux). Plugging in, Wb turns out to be -0.038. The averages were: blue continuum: 10.7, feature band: 11.5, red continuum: 11.7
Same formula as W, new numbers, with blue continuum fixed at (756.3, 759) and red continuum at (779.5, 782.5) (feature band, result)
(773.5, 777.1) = 0.07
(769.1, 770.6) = 0.13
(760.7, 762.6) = 0.35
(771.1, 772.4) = 0.09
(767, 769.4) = 0.13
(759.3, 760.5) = 0.05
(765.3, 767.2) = 0.16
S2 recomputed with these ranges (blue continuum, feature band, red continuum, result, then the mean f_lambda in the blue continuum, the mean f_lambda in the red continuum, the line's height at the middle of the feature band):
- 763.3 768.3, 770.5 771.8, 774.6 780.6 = 0.043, 11.7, 11.6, 11.7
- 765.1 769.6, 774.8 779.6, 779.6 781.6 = 0.037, 11.6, 11.7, 11.7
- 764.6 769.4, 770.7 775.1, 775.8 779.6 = 0.016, 11.6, 11.6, 11.6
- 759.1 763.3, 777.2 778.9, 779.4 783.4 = 0.006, 11.2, 11.6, 11.5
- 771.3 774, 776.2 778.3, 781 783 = 0.012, 11.5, 11.7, 11.6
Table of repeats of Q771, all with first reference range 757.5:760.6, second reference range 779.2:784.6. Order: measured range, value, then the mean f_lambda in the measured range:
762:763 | 0.06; 11.4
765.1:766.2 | 0.06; 11.4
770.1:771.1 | 0.08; 11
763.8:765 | -0.03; 12.4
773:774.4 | 0.01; 11.7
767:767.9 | 0.04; 11.5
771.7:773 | 0.05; 11.4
